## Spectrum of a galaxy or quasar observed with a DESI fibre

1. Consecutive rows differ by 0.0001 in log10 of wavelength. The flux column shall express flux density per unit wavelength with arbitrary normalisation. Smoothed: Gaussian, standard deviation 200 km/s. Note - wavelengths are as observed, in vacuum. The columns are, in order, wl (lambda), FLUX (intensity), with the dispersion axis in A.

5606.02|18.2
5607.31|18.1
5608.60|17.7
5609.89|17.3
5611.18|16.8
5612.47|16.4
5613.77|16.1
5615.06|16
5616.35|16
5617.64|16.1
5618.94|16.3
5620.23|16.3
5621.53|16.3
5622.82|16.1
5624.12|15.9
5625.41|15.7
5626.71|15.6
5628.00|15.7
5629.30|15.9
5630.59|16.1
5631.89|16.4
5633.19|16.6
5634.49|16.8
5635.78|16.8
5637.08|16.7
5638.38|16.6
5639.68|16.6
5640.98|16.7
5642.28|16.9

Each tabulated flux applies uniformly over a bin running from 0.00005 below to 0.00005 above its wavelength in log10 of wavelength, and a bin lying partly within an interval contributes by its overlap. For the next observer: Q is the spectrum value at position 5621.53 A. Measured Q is 16.3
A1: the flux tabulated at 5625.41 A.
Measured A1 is 15.7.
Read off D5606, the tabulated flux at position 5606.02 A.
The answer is 18.2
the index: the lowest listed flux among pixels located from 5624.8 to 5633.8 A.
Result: 15.6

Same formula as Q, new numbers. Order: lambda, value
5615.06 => 16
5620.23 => 16.3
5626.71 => 15.6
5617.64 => 16.1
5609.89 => 17.3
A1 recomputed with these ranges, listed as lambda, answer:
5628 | 15.7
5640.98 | 16.7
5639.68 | 16.6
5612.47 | 16.4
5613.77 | 16.1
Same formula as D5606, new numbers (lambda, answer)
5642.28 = 16.9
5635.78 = 16.8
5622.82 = 16.1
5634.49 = 16.8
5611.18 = 16.8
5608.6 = 17.7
